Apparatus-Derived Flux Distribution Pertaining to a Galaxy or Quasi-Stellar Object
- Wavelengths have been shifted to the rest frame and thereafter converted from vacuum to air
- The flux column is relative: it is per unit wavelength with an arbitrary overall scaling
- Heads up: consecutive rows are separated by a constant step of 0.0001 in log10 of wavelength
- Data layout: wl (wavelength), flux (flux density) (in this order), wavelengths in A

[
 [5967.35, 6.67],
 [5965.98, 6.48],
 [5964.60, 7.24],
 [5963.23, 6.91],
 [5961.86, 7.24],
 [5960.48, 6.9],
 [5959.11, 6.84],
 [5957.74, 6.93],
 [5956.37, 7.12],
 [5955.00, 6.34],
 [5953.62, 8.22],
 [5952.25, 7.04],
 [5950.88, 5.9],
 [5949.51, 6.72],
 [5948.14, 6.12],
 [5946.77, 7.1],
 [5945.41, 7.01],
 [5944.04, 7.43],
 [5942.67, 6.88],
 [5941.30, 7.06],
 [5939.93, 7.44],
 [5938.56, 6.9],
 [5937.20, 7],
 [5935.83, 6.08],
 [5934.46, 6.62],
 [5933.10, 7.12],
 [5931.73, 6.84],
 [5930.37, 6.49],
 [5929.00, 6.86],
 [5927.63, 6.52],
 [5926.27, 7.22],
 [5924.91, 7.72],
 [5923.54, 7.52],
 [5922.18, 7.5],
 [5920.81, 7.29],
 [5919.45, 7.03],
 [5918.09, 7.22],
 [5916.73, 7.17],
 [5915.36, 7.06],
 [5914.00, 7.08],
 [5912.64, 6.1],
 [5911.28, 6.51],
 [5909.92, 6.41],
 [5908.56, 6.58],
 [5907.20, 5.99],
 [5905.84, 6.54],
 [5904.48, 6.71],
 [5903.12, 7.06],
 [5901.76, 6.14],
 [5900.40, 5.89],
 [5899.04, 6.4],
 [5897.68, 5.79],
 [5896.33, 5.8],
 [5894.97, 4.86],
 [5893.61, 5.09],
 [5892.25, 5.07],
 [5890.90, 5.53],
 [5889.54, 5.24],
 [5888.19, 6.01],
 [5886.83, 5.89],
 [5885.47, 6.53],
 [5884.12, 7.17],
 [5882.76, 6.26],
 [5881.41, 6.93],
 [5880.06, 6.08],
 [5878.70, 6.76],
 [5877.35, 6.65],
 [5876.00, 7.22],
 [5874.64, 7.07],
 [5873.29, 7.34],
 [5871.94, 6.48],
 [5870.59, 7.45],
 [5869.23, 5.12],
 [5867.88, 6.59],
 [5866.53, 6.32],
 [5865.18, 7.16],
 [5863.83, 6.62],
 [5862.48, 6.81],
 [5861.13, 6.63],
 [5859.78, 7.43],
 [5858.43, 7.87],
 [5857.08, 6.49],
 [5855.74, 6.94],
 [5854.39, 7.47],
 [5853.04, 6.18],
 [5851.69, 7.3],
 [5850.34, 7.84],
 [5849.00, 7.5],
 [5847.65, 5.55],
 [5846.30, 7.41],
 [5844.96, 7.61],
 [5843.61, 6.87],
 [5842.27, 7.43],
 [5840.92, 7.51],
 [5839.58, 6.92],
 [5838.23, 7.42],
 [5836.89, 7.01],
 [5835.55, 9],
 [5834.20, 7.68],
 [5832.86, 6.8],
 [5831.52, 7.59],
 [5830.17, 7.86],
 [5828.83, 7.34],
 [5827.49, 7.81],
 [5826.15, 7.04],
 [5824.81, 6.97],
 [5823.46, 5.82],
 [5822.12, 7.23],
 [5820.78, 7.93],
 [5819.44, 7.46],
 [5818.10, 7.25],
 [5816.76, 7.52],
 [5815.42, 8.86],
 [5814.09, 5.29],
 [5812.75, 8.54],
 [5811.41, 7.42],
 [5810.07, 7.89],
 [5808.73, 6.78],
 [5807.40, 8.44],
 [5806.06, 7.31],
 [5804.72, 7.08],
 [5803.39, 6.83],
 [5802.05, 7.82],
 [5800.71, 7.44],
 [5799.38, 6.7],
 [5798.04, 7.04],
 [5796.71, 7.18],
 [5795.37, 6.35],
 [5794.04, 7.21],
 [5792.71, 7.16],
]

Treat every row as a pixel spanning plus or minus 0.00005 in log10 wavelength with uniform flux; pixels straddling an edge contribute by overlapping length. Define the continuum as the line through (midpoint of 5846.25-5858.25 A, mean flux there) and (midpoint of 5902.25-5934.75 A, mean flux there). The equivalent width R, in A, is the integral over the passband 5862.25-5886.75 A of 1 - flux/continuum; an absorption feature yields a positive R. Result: 0.9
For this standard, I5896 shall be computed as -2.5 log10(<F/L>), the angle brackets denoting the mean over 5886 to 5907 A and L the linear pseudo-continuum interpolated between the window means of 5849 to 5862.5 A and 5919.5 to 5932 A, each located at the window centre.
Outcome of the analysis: 0.21 mag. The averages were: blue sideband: 7.13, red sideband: 7.11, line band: 5.87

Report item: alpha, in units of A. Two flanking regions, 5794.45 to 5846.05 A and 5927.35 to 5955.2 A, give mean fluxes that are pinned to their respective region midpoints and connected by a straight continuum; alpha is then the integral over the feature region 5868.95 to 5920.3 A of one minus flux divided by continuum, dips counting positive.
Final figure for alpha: 4.8 A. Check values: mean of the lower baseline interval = 7.34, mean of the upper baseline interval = 6.85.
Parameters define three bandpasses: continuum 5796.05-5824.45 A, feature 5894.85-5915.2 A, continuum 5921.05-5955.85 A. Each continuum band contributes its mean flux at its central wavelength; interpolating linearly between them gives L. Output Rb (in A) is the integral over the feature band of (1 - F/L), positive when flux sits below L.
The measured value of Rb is 2.1 A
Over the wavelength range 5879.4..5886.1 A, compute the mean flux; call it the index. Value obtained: 6.6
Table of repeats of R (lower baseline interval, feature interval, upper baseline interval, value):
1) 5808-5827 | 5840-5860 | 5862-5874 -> -0.8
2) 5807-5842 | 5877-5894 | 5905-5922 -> 2.1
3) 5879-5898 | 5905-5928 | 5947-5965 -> -2.2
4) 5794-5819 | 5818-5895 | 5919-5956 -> 3.5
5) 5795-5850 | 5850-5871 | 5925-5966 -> 0.9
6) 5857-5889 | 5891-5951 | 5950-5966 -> 1.8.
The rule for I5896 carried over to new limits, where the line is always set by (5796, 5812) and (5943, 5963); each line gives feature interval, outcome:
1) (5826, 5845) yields -0.03 mag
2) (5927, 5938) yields 0.04 mag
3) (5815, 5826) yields -0.01 mag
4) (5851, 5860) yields 0.02 mag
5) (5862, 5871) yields 0.10 mag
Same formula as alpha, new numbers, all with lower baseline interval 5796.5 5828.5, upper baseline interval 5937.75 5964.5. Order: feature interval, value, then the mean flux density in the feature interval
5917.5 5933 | -0.2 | 7.11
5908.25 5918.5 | 0.4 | 6.76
